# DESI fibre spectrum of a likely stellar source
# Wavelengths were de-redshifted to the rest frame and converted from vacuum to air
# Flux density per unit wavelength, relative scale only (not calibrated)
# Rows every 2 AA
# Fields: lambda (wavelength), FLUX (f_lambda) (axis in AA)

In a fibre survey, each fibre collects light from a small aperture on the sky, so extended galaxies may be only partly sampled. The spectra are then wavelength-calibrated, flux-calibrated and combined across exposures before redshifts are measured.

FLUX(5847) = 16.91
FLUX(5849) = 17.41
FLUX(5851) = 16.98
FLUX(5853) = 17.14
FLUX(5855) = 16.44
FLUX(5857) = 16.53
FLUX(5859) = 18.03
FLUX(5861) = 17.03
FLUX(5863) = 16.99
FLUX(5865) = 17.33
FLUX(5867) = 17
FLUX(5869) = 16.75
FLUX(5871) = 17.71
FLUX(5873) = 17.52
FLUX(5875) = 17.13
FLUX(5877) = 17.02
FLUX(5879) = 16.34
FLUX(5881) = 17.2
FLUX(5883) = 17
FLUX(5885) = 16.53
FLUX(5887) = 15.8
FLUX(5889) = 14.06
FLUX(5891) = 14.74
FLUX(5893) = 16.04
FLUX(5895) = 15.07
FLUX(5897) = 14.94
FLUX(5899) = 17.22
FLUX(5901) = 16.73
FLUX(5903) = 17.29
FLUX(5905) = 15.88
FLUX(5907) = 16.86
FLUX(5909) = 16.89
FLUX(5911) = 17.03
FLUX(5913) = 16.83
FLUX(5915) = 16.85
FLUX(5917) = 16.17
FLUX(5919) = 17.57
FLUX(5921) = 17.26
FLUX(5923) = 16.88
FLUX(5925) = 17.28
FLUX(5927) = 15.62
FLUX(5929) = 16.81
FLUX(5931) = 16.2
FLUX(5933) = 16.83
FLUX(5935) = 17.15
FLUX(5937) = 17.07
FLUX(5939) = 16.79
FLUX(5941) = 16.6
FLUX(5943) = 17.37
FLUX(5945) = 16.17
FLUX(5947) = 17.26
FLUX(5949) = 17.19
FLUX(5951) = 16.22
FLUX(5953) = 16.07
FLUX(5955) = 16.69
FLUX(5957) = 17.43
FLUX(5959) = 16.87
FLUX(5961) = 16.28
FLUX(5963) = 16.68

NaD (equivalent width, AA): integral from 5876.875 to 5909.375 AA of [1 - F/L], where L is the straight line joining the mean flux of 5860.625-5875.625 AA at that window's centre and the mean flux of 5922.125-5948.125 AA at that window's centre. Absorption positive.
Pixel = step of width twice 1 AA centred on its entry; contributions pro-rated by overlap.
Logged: 1.6 AA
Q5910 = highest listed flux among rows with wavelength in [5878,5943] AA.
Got 17.57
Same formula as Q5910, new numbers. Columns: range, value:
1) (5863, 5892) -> 17.71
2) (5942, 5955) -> 17.37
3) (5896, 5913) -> 17.29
